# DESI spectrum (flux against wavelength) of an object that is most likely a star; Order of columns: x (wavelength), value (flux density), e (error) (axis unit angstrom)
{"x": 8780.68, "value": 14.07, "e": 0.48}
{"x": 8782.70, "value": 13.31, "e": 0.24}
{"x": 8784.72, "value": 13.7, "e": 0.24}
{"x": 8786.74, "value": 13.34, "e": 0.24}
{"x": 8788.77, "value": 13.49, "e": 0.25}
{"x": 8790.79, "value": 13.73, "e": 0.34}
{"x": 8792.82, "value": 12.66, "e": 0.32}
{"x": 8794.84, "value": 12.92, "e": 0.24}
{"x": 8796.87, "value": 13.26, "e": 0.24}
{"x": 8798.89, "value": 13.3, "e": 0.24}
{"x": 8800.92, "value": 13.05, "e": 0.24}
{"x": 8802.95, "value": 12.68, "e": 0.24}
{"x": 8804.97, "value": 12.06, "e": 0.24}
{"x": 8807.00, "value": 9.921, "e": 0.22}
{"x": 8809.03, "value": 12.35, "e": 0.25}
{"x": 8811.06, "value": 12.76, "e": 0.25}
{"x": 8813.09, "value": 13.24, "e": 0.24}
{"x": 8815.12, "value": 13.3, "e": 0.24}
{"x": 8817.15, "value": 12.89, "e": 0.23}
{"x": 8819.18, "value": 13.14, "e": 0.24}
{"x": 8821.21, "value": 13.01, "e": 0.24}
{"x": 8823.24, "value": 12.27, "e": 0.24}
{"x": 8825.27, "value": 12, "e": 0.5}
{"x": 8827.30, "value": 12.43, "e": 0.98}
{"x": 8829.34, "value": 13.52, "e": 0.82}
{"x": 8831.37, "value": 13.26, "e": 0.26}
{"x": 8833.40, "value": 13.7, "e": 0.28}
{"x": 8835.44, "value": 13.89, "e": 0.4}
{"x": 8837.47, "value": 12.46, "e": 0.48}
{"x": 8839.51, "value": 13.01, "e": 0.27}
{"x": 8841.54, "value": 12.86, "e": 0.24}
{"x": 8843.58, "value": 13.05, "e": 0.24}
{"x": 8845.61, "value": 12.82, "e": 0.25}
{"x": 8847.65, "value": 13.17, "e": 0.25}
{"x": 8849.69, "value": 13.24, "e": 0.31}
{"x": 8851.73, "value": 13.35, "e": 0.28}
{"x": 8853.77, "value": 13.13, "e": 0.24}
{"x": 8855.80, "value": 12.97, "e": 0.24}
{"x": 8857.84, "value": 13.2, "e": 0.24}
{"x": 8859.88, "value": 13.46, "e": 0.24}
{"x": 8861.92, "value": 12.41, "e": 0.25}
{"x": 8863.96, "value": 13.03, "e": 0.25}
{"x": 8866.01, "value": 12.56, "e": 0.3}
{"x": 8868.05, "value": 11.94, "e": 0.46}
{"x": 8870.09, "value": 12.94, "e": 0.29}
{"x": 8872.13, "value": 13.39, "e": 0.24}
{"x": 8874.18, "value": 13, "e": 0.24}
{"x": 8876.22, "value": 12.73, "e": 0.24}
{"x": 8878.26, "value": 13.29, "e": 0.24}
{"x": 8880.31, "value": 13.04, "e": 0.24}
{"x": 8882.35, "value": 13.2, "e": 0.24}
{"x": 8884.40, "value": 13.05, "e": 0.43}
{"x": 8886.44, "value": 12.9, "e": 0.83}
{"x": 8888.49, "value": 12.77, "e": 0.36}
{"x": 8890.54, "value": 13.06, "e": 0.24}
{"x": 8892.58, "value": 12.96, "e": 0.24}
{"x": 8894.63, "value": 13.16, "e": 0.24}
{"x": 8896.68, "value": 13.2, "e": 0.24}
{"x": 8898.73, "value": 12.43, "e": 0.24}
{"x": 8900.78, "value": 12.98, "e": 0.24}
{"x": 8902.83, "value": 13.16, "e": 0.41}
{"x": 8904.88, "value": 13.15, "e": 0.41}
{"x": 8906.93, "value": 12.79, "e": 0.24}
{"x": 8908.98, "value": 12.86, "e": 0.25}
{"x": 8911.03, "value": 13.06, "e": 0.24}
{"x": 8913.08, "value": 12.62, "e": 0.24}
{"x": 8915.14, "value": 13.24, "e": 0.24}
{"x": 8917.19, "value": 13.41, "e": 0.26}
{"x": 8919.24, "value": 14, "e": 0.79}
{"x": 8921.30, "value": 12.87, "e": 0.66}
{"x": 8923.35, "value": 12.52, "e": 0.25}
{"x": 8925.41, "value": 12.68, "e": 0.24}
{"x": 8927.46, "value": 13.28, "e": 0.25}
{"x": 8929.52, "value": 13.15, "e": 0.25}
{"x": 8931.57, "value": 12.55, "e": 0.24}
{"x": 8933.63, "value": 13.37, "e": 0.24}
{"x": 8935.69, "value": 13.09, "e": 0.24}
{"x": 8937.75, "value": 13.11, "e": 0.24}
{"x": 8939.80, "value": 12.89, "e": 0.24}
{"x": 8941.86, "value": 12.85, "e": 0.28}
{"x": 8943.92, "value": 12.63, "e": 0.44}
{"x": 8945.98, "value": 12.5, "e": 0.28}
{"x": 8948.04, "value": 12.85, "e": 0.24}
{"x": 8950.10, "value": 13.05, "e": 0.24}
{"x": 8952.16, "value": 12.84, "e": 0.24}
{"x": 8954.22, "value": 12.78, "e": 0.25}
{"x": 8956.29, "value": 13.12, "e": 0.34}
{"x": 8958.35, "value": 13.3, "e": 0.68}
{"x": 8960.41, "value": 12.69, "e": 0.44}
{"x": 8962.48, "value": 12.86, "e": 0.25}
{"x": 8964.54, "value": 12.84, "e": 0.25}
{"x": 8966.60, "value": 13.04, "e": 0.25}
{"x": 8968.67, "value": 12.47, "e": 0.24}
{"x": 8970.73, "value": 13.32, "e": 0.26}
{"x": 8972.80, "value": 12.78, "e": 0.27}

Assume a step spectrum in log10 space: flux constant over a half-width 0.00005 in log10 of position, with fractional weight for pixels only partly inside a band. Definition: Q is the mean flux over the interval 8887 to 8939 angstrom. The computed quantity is 13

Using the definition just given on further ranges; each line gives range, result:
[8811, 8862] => 13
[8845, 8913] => 13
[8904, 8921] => 13.1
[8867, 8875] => 12.8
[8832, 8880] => 13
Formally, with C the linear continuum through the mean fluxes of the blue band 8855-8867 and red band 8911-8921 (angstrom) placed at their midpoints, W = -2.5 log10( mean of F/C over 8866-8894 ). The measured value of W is 0.009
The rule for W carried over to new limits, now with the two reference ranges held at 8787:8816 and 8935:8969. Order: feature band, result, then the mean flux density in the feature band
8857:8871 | 0.00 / 12.8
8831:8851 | -0.03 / 13.1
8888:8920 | -0.02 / 13.1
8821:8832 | 0.01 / 12.7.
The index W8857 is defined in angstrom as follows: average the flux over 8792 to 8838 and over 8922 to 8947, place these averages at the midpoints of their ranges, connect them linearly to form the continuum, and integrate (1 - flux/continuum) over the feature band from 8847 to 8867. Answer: -0.4 angstrom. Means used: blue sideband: 12.8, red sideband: 12.9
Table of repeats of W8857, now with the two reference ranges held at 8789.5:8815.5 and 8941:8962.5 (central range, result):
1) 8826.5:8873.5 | -1.1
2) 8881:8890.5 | -0.1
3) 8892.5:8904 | -0.2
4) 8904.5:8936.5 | -0.5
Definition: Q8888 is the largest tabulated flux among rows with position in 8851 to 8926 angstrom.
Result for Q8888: 14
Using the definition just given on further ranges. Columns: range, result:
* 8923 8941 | 13.37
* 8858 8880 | 13.46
